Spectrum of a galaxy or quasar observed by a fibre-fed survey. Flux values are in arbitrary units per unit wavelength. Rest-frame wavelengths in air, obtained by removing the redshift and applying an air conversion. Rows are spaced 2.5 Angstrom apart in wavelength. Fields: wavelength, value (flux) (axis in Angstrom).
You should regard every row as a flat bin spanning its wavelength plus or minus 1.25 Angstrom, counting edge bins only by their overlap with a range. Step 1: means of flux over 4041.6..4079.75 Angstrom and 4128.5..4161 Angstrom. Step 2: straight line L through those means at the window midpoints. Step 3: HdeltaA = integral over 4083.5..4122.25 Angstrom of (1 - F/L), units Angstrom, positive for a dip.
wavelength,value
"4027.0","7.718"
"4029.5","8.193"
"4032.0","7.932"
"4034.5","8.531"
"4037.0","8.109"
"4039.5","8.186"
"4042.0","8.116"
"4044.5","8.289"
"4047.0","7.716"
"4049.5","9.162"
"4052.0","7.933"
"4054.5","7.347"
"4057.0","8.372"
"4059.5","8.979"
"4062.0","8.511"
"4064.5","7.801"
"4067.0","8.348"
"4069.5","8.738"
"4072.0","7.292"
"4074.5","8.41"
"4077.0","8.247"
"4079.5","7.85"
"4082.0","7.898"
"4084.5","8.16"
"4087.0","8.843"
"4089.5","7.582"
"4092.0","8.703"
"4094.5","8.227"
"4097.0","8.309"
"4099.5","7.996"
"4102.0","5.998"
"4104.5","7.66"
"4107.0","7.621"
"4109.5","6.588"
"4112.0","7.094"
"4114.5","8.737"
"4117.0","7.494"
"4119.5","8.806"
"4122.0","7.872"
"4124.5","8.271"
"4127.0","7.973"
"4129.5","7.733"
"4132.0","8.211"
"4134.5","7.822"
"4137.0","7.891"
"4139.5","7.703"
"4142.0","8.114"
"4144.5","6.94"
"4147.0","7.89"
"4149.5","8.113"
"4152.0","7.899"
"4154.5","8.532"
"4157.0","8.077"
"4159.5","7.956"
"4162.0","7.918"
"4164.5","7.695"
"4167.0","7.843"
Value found 1.0 Angstrom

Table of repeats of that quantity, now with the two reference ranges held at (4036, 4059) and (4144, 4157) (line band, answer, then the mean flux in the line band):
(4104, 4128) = 0.6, 7.81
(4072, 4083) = 0.1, 8.01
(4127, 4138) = 0.1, 7.92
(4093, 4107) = 0.7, 7.66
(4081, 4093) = -0.2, 8.23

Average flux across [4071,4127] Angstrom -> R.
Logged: 7.9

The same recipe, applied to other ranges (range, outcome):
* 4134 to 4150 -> 7.76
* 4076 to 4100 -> 8.19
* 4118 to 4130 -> 8.14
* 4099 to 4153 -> 7.74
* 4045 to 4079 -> 8.21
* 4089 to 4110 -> 7.67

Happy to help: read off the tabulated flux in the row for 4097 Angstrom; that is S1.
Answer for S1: 8.309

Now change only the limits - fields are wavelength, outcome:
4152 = 7.899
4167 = 7.843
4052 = 7.933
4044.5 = 8.289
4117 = 7.494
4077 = 8.247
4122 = 7.872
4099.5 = 7.996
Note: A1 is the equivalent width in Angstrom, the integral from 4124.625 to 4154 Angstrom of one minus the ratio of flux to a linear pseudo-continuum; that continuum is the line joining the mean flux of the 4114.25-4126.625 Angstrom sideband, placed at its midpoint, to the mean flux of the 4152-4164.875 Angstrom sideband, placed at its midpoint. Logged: 0.8 Angstrom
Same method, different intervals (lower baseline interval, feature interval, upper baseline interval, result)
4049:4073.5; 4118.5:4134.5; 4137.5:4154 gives -0.4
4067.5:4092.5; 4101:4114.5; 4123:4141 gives 1.5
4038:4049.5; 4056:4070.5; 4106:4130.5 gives -0.6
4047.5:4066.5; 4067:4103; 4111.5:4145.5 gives 0.4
